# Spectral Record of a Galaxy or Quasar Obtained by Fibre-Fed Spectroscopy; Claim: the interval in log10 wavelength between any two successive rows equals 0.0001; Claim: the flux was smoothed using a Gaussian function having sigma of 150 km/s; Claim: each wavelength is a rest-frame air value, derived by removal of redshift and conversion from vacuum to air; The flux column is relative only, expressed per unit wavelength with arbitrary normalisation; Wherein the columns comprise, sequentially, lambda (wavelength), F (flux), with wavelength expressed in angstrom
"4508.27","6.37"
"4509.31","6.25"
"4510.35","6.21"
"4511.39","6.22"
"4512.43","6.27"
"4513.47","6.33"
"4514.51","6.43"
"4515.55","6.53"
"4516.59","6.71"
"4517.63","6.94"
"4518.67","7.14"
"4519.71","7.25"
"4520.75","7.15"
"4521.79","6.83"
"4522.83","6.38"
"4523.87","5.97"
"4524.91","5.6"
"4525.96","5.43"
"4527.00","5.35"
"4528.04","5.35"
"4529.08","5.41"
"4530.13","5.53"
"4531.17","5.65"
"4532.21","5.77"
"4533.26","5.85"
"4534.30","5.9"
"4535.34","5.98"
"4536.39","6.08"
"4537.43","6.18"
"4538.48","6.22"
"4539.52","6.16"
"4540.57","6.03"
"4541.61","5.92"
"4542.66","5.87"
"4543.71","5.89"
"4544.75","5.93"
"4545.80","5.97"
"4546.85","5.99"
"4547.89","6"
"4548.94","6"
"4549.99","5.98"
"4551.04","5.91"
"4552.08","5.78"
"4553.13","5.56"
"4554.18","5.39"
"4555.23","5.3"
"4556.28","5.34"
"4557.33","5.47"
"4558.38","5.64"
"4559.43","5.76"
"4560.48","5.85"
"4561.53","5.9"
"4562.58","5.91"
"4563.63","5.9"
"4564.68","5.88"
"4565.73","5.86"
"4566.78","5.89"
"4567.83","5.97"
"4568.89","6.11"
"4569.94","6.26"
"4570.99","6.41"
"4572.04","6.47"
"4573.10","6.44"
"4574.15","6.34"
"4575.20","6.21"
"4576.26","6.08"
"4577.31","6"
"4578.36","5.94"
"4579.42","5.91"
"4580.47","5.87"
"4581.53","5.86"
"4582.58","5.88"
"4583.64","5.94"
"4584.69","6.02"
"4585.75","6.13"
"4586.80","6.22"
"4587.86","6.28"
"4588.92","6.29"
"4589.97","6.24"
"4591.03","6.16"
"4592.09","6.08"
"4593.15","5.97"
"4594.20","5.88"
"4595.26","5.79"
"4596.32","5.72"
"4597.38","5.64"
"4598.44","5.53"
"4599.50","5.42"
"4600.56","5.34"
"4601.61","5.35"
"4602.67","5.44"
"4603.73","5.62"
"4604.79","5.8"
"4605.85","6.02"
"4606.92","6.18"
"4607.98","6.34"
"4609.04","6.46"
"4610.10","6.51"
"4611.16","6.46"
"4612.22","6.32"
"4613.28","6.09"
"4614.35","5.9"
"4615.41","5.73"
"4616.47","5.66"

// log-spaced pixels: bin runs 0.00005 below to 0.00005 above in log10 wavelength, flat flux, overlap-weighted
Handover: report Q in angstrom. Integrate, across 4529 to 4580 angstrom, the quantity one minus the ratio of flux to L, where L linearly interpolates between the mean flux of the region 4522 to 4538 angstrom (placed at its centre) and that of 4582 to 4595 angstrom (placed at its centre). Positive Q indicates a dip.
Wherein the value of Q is -0.1 angstrom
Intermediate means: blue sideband 5.78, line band 5.92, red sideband 6.09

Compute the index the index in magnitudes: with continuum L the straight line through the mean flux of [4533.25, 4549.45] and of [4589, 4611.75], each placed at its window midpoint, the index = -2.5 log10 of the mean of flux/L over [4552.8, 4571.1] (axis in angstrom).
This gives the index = 0.03 mag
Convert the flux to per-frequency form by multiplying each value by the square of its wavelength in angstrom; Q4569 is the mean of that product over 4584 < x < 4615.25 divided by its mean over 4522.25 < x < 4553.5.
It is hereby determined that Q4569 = 1.05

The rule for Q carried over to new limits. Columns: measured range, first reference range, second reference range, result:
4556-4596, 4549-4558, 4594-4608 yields -2.5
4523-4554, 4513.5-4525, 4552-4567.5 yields 1.8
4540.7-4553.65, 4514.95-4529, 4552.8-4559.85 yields -0.4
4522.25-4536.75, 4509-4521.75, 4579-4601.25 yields 1.7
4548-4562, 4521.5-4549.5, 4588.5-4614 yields 0.5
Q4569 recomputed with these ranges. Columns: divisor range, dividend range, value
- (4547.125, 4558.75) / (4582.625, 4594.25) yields 1.09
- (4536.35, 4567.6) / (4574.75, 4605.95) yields 1.02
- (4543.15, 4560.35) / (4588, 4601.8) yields 1.03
